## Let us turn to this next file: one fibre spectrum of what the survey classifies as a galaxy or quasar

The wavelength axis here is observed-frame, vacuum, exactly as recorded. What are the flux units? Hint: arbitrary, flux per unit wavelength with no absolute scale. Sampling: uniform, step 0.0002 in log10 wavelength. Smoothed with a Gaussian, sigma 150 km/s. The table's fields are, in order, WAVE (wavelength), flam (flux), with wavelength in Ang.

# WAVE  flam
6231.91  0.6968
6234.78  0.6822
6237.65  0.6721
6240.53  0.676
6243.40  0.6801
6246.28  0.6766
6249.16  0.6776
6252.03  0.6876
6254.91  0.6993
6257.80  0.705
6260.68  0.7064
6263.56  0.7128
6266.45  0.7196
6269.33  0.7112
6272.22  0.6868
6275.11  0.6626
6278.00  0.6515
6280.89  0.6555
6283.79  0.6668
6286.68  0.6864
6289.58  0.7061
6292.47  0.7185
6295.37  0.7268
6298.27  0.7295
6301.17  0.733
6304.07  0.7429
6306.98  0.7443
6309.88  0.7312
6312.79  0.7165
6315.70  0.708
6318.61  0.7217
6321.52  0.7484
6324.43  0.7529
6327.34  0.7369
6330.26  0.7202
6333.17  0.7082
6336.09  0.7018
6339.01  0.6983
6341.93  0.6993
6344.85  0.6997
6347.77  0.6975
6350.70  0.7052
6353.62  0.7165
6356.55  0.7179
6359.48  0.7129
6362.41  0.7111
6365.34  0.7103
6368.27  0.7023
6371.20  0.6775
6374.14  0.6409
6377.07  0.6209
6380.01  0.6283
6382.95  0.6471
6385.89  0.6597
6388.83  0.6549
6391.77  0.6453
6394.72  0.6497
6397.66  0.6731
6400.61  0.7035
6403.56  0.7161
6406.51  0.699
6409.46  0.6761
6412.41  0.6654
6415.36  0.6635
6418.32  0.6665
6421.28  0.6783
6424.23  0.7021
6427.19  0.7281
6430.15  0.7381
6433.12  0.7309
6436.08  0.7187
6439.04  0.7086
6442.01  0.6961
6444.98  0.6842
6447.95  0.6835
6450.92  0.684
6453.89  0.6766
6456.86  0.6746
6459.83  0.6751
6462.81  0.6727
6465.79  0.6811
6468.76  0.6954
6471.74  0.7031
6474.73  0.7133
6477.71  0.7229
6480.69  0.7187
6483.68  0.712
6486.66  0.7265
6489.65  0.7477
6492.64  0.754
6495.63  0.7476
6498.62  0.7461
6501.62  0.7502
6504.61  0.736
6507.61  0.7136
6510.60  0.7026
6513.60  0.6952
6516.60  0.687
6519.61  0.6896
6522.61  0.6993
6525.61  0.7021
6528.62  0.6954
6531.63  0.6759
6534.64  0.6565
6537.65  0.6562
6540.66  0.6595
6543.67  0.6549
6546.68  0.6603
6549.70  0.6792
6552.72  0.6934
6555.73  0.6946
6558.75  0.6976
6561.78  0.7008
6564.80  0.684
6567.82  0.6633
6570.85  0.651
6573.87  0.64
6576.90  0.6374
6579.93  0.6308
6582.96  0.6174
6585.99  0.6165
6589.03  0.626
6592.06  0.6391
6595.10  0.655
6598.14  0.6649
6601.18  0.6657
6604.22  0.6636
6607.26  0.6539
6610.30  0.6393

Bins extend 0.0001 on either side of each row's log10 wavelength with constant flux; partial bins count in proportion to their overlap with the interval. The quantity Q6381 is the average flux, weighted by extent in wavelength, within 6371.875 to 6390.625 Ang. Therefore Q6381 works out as 0.644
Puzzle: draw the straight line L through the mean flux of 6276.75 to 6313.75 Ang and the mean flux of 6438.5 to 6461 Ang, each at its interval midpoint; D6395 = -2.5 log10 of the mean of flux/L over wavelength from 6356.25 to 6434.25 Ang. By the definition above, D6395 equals 0.02 mag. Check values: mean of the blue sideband 0.709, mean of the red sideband 0.685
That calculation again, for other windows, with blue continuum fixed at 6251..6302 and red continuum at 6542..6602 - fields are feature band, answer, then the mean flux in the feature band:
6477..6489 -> -0.08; 0.722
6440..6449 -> -0.02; 0.689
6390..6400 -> 0.04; 0.66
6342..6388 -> 0.00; 0.683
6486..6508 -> -0.11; 0.742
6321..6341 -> -0.05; 0.722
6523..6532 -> -0.05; 0.694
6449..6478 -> -0.02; 0.688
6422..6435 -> -0.07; 0.722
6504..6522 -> -0.06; 0.702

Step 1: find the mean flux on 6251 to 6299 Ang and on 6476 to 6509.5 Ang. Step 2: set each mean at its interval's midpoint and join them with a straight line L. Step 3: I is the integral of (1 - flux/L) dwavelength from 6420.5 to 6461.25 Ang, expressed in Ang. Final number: 1.5 Ang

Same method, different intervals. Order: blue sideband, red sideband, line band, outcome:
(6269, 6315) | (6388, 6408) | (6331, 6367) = -0.87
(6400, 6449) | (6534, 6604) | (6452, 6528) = -3.32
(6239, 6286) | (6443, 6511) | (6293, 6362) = -2.70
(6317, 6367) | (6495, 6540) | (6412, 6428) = 0.58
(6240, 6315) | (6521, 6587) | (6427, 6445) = -0.92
